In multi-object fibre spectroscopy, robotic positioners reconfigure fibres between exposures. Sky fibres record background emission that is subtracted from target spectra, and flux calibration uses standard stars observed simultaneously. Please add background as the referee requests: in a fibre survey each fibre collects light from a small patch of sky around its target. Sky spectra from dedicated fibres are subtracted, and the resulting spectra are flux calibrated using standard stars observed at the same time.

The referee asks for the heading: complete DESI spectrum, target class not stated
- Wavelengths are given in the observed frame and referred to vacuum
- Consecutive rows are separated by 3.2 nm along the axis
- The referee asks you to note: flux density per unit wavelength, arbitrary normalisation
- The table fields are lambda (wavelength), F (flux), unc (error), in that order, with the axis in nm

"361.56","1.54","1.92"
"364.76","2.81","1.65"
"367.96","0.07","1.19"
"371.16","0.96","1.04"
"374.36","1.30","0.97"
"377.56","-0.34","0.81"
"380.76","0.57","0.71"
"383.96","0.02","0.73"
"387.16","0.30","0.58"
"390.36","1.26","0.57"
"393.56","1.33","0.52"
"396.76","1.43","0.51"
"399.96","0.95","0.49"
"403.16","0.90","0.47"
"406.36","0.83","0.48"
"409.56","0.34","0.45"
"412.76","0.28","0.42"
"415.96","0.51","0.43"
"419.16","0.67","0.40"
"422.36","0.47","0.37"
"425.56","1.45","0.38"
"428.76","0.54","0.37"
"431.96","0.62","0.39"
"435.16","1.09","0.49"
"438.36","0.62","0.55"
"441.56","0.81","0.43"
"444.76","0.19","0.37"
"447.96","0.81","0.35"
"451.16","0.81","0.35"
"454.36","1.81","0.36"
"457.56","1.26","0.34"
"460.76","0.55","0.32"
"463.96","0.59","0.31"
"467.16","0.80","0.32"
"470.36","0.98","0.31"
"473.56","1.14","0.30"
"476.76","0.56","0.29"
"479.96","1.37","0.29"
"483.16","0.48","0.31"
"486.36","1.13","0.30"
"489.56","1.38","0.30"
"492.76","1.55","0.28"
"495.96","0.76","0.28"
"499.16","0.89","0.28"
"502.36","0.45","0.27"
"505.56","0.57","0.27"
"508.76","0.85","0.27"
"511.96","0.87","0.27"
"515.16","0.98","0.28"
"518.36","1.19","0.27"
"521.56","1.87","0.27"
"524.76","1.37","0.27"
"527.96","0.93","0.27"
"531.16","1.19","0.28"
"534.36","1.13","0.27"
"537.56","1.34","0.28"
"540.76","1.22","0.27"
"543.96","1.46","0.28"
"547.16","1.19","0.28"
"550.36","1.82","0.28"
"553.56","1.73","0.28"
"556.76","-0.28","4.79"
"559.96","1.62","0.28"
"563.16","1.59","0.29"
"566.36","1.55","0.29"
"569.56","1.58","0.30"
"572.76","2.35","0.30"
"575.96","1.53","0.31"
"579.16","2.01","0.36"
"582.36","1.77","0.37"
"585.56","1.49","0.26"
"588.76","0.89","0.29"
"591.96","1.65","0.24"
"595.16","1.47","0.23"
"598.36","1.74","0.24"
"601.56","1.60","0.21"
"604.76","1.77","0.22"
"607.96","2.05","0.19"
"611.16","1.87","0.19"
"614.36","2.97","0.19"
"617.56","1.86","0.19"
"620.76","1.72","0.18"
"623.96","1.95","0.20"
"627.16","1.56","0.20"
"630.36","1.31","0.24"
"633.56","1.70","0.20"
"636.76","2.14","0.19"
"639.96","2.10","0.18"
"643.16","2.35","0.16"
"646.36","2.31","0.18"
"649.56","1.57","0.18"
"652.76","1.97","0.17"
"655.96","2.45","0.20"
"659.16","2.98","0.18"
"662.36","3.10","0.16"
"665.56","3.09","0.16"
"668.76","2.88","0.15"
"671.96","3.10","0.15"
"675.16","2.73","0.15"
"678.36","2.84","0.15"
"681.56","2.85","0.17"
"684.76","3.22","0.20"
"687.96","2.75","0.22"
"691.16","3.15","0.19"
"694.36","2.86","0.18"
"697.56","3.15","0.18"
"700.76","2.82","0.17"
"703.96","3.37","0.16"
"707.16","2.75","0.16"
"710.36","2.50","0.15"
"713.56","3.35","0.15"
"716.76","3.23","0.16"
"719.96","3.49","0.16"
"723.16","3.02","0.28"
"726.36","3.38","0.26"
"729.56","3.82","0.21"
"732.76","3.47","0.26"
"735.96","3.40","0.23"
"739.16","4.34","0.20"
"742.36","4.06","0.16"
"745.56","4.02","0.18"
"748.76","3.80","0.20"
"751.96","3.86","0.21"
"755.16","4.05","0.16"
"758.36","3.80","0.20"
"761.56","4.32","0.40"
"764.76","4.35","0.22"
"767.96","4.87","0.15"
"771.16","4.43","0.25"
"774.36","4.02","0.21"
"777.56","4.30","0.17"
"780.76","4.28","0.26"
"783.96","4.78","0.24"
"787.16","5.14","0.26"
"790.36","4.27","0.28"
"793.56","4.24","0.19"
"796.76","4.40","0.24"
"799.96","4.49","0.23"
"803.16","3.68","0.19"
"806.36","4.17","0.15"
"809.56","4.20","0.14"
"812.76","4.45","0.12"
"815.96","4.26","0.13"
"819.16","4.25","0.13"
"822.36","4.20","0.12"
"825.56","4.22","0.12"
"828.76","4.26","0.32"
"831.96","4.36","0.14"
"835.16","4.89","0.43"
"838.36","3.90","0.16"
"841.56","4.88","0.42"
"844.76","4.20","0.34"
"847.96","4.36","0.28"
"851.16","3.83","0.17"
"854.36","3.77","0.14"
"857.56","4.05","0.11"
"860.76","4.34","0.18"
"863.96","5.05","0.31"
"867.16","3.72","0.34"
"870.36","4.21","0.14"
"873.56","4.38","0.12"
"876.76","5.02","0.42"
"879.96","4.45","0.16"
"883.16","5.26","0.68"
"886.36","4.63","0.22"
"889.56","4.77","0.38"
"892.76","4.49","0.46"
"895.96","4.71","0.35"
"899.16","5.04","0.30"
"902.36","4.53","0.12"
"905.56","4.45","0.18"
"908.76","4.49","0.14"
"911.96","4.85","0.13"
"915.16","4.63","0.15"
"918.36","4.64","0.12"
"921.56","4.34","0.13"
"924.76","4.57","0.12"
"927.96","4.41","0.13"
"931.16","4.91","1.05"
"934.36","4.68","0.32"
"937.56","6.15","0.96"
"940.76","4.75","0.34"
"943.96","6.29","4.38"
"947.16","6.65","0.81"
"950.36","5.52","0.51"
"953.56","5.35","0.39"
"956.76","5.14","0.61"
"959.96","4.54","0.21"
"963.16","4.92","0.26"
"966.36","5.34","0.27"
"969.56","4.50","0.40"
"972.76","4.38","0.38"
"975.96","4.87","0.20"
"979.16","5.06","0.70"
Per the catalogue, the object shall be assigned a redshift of 0.65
